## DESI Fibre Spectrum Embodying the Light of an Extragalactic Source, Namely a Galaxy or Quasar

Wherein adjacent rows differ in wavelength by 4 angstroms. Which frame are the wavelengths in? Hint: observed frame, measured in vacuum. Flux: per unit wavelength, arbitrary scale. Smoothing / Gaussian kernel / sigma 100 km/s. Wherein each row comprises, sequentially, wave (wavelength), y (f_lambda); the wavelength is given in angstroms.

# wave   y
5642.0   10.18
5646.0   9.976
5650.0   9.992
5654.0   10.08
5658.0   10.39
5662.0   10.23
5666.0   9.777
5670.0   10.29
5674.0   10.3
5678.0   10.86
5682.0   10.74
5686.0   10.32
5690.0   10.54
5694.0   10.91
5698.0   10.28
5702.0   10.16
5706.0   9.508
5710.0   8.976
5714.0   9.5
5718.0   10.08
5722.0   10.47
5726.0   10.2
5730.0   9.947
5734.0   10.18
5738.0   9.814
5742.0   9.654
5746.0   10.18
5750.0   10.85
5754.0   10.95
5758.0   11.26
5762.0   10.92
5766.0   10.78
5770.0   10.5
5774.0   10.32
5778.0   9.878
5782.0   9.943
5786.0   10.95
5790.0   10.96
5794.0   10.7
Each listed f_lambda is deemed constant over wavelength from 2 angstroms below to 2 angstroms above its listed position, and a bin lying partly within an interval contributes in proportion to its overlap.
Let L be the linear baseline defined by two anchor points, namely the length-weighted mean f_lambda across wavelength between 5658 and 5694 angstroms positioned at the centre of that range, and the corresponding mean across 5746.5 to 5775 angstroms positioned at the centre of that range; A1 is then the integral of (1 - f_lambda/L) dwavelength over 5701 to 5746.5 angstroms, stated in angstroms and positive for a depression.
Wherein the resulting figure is 3.2 angstroms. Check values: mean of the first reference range 10.4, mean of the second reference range 10.8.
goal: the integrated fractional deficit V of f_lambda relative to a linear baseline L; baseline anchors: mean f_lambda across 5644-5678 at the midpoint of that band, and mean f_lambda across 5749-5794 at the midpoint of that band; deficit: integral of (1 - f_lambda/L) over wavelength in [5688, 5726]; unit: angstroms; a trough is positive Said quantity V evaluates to 1.17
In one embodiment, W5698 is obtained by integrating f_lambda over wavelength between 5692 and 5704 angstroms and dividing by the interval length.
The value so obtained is 10.4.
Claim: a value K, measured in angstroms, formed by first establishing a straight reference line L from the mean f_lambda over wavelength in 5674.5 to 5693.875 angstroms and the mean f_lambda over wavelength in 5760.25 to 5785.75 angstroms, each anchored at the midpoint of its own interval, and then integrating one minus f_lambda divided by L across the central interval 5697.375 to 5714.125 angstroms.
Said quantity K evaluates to 1.5 angstroms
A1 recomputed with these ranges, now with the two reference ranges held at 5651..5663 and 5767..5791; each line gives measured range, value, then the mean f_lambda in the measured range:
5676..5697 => -0.8 angstroms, 10.7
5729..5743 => 0.6 angstroms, 9.91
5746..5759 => -0.6 angstroms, 10.9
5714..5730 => 0.3 angstroms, 10.1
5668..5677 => -0.1 angstroms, 10.4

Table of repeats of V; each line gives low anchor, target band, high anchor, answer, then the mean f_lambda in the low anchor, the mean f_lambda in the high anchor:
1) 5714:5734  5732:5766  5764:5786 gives -0.89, 10.1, 10.3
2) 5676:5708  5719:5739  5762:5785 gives 0.50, 10.4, 10.4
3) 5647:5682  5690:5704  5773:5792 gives -0.22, 10.3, 10.4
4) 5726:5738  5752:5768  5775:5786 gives -1.39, 10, 10.1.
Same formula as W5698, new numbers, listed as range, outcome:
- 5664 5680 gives 10.3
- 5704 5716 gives 9.33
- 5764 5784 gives 10.3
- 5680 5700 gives 10.6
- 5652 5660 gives 10.2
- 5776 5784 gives 9.91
